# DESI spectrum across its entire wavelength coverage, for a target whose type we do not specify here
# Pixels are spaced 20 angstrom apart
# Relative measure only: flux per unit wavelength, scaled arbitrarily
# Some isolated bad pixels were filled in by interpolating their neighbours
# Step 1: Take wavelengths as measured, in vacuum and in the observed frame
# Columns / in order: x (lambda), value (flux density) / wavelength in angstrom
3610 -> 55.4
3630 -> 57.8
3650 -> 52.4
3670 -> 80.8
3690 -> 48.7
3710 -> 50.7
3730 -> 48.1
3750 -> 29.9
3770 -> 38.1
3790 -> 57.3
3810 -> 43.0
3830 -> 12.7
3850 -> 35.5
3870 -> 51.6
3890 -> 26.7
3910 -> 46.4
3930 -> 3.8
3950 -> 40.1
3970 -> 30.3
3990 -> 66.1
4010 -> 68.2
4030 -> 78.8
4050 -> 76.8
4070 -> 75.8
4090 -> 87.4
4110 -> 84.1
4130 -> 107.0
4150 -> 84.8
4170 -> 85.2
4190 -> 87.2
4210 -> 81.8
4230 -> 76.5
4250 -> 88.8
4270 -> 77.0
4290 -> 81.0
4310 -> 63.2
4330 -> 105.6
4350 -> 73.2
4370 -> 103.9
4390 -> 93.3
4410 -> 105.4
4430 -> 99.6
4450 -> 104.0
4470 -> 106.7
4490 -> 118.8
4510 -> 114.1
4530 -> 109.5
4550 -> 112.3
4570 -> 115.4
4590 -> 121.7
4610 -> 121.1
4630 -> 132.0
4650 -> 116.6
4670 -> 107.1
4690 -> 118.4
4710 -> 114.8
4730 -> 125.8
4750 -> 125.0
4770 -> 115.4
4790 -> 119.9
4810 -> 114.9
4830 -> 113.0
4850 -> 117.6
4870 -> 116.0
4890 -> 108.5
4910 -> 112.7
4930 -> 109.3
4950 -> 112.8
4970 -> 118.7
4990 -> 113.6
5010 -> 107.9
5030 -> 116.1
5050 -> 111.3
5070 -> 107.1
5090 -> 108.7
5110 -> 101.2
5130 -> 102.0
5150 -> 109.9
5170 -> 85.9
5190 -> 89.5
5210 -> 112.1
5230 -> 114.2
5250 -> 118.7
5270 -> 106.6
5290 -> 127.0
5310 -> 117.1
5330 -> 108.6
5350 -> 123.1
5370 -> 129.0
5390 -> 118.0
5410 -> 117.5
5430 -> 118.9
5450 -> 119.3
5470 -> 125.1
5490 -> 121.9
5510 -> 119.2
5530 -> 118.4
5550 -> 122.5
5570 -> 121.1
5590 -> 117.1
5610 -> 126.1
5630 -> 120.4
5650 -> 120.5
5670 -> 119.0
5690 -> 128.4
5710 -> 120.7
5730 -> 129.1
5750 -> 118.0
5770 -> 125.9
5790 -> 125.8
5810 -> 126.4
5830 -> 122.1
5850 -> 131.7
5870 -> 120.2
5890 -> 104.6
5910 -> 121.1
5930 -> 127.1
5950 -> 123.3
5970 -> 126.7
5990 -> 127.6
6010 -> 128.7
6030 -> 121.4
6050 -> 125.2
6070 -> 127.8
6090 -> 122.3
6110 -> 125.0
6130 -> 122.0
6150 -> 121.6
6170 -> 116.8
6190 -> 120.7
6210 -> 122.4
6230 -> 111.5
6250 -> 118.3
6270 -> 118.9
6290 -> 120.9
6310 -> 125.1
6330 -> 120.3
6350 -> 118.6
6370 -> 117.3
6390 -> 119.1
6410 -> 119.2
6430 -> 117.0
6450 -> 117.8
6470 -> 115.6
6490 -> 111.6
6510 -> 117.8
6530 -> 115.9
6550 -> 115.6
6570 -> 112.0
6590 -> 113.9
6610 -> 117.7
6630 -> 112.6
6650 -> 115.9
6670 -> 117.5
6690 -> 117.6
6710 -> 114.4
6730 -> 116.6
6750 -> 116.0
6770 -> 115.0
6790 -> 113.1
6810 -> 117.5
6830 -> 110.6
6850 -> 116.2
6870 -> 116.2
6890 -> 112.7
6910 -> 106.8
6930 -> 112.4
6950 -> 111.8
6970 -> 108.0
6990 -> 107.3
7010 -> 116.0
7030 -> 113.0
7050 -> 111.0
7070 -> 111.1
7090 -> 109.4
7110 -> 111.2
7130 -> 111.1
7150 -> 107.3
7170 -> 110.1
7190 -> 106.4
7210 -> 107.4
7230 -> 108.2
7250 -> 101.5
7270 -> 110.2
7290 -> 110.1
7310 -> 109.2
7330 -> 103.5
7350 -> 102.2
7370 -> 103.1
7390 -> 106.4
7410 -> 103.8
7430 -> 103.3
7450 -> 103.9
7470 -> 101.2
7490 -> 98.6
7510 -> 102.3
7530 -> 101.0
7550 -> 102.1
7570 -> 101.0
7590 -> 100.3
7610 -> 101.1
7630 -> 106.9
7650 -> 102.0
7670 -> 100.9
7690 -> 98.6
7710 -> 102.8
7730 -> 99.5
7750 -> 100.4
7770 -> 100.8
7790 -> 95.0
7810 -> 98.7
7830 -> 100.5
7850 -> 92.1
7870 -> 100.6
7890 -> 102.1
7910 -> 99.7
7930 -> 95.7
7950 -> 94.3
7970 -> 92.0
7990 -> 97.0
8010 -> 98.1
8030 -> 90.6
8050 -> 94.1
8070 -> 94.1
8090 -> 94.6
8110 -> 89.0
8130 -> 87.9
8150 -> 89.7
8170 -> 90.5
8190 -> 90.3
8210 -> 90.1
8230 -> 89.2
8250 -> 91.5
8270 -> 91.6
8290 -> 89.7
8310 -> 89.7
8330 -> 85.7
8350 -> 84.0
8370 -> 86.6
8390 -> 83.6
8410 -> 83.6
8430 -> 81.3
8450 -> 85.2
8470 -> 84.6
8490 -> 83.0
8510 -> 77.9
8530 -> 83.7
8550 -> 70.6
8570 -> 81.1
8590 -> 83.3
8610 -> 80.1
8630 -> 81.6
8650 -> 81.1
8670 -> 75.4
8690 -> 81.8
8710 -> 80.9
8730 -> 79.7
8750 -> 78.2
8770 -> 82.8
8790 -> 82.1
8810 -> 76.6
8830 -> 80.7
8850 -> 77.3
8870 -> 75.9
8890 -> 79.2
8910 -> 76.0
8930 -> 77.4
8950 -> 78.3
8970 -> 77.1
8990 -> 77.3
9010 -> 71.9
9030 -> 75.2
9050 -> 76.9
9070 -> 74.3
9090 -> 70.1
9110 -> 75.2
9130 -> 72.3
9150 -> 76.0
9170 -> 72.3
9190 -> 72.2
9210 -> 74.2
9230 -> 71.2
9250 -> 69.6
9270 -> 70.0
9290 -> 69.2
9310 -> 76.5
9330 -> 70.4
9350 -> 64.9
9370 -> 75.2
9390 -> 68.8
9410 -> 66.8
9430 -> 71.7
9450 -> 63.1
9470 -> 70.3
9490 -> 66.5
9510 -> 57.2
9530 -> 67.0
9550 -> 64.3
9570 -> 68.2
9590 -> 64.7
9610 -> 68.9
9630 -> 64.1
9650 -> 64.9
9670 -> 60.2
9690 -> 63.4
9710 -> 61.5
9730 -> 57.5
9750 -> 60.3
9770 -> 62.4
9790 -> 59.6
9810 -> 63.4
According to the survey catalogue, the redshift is 0.000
